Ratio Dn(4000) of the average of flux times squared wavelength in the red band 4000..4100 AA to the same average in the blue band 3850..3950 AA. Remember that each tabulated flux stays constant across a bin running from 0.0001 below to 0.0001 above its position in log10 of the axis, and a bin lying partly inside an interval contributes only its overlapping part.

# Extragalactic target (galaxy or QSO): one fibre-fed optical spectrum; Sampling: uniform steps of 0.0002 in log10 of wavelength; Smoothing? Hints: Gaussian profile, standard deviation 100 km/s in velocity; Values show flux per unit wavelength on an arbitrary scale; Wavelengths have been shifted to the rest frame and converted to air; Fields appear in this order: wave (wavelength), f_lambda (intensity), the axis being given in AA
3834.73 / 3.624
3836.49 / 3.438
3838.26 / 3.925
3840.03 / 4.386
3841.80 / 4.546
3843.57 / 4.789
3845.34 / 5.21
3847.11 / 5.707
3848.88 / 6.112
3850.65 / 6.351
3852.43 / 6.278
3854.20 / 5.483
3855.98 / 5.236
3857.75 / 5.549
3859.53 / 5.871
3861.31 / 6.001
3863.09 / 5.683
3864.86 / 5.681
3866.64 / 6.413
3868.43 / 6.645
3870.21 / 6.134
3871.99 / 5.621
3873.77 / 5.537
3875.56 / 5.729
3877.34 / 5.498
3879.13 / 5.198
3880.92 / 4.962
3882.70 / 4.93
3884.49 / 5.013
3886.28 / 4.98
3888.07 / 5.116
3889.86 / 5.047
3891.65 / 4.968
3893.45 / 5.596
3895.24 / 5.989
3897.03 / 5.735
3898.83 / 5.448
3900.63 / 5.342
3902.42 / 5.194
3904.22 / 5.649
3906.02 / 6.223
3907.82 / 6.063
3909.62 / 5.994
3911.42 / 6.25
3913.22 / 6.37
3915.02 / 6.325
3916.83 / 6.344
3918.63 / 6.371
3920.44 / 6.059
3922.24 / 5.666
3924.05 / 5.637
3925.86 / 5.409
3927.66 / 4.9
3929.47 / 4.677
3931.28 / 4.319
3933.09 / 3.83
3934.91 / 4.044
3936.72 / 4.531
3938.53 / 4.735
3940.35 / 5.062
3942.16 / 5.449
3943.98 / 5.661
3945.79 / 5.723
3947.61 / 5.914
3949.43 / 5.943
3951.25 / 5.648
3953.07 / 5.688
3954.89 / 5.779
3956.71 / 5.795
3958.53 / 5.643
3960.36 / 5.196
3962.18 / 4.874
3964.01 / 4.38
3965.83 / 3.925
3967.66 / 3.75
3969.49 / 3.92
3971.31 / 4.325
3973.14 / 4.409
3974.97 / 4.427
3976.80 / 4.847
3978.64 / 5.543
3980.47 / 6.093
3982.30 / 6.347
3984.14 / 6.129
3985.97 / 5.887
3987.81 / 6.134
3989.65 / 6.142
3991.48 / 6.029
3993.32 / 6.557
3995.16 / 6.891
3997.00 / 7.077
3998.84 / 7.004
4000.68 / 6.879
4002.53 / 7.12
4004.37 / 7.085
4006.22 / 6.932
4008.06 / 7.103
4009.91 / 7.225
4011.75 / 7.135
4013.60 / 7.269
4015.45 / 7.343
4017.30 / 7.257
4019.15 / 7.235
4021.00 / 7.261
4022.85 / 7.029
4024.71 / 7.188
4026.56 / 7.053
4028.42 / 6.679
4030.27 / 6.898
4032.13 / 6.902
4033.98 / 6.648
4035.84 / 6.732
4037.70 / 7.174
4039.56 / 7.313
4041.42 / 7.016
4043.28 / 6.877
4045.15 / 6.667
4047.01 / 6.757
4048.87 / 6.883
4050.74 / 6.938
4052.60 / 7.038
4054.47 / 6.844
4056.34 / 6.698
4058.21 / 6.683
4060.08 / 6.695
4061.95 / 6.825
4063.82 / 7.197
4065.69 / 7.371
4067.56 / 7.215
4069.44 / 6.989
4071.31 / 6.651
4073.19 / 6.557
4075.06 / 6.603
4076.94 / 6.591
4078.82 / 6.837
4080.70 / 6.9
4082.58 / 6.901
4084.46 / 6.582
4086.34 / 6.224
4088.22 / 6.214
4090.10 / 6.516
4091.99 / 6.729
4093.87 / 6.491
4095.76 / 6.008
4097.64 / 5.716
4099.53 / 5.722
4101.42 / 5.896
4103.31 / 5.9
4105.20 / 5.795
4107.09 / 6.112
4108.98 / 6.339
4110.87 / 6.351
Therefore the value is 1.3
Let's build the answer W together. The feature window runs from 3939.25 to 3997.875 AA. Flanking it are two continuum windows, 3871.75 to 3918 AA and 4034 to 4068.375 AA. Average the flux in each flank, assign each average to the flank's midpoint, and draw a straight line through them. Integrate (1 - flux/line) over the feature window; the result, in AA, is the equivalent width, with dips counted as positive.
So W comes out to 7.1 AA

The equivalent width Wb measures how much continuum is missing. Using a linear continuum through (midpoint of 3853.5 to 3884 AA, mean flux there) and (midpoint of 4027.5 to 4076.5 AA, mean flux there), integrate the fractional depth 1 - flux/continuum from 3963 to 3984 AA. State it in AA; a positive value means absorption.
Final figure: 5.22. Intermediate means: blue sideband 5.65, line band 4.78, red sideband 6.88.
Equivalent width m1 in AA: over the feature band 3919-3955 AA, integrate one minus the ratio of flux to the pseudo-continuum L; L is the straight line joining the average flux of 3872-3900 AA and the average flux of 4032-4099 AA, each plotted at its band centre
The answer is 3.08 AA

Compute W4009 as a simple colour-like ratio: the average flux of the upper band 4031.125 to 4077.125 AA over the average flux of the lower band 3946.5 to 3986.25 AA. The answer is 1.32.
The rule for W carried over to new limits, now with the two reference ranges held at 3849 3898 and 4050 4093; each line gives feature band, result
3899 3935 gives 1.8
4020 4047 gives -1.7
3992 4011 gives -1.8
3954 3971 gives 3.7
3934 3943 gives 1.9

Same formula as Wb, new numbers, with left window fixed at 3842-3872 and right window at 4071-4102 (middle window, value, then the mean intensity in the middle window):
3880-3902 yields 2.3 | 5.26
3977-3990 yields 0.4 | 5.96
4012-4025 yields -2.1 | 7.22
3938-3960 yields 1.6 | 5.59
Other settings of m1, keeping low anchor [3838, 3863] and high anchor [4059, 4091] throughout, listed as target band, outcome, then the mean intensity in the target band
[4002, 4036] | -3.4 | 7.07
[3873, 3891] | 1.4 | 5.2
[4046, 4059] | -0.4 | 6.84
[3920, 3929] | 0.6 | 5.47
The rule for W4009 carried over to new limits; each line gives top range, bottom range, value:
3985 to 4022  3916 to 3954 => 1.29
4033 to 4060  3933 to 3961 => 1.29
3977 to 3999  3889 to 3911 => 1.11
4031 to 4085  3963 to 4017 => 1.14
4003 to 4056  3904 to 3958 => 1.27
